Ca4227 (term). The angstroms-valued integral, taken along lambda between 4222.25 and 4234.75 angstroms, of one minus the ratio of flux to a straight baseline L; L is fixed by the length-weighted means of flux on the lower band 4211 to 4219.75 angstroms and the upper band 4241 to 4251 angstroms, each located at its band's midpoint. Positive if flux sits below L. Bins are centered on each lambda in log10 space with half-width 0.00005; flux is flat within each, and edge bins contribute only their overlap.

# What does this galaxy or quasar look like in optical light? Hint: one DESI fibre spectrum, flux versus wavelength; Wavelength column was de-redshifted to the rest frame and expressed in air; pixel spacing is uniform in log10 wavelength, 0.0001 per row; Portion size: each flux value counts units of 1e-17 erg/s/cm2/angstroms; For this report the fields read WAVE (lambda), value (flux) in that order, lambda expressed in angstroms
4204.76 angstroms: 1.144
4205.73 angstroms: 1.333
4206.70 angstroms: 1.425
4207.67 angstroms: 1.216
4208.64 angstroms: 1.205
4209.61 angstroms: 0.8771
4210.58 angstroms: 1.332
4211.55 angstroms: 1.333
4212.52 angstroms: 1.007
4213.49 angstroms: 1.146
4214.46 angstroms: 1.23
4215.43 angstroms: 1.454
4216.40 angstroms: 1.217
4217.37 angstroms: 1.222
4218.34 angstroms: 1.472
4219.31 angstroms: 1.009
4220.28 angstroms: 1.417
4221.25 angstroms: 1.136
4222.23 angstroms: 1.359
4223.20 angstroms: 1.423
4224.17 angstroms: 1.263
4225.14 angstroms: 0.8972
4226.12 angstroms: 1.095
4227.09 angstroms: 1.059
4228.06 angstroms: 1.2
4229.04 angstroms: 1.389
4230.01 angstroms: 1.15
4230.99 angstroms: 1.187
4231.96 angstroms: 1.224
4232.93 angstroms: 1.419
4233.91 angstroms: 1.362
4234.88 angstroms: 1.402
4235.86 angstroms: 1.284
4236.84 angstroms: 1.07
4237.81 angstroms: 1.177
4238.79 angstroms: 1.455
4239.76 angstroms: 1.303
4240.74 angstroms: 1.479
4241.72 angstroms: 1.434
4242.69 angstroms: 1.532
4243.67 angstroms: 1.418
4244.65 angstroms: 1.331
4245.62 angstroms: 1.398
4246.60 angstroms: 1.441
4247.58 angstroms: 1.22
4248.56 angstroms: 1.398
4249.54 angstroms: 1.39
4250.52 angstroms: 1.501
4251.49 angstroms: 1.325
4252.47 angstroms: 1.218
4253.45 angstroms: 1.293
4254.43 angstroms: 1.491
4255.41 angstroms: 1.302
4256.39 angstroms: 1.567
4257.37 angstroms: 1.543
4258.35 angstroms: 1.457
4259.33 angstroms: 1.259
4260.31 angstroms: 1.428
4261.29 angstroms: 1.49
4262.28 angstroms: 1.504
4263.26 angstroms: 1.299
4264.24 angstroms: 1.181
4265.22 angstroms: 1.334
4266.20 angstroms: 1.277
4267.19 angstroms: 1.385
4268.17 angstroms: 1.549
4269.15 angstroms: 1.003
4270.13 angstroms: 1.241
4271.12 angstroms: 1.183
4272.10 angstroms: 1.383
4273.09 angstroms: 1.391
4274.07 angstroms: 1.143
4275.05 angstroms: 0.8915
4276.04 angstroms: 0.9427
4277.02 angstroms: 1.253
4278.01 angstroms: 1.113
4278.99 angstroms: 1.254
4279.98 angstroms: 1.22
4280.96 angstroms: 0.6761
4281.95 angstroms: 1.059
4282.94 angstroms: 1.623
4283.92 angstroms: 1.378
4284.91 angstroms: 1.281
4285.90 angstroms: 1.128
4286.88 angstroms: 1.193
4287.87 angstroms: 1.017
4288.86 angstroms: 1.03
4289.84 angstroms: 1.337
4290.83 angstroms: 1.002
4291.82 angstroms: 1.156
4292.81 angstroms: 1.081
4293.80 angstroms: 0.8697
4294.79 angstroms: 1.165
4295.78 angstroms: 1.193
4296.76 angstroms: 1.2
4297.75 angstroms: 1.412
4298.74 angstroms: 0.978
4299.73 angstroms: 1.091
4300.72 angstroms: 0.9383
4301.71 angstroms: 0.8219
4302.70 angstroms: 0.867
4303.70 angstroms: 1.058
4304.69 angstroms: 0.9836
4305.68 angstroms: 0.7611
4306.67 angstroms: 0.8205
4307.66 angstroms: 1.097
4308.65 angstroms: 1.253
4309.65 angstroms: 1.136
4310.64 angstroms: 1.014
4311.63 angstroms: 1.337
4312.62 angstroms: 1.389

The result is 0.7 angstroms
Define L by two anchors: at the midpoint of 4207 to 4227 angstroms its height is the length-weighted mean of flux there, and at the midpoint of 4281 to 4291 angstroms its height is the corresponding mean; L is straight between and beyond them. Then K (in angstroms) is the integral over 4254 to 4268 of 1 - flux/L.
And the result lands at -2.3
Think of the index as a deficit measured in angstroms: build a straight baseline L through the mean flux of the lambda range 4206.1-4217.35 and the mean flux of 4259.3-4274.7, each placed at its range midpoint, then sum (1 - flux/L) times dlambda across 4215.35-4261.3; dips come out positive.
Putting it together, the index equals -2.0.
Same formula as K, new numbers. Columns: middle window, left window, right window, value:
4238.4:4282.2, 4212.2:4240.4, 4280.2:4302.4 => -4.83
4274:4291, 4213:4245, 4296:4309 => -0.81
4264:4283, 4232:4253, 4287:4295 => -0.20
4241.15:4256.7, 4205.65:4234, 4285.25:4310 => -2.93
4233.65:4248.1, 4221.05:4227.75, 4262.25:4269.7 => -1.47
